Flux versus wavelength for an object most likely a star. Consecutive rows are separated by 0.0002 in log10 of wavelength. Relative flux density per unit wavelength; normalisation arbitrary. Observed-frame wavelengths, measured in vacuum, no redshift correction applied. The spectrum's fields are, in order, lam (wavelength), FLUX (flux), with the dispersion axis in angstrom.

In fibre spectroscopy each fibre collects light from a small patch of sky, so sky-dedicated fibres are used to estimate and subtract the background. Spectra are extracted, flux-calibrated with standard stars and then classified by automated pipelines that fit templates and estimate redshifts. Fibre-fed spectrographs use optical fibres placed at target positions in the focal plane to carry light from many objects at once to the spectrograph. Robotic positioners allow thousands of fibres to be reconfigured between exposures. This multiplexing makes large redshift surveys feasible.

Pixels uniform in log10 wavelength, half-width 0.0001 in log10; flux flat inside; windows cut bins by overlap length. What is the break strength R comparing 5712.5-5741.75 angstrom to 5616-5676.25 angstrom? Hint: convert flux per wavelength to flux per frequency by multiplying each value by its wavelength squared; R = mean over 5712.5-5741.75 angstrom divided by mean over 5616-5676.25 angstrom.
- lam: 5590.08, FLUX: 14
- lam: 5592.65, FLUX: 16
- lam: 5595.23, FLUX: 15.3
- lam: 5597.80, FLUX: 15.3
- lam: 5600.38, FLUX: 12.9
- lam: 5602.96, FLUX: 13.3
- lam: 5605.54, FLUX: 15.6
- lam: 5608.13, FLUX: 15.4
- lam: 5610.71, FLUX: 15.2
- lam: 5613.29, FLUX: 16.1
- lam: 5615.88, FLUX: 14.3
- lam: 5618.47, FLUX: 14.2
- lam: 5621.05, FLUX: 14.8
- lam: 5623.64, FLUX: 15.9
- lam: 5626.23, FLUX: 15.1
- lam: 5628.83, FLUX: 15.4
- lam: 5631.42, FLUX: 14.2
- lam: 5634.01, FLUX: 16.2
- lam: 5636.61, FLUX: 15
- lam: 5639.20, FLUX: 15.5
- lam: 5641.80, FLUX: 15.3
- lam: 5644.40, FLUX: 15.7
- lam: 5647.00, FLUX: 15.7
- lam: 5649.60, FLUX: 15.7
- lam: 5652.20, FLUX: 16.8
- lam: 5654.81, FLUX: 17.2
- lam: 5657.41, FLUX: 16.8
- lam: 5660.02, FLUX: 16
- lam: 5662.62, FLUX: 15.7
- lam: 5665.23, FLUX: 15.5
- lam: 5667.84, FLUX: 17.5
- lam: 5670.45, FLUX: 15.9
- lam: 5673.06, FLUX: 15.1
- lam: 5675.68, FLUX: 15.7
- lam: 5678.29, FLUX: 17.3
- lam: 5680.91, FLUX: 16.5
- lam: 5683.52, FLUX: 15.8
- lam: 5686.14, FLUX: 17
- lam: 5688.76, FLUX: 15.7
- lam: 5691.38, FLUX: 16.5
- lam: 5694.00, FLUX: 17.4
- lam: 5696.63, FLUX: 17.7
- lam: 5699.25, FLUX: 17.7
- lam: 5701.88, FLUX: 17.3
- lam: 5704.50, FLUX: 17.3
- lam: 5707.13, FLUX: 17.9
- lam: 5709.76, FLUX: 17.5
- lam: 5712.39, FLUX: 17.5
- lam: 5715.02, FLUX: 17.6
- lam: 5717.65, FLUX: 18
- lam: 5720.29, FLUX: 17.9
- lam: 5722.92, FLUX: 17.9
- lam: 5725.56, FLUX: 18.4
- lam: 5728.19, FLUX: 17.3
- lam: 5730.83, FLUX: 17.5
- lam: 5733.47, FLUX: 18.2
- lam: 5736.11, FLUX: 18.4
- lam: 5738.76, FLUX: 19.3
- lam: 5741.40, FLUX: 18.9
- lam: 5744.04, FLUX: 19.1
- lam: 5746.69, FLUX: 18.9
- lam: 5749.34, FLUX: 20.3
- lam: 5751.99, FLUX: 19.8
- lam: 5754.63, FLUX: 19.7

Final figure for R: 1.19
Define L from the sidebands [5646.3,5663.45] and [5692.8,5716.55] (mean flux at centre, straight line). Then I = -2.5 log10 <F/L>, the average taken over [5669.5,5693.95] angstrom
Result 0.049 mag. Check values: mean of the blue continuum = 16.3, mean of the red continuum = 17.5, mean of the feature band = 16.2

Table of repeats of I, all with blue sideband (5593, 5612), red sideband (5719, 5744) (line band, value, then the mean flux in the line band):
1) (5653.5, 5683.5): 0.02 mag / 16.3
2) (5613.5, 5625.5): 0.02 mag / 14.9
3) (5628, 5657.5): 0.01 mag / 15.8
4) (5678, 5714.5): 0.01 mag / 17.1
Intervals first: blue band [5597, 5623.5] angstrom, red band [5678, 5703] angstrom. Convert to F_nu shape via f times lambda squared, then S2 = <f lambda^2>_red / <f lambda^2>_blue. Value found 1.18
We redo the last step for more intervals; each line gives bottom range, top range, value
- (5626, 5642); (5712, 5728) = 1.21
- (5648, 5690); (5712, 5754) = 1.16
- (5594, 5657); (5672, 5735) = 1.16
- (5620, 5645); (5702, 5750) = 1.23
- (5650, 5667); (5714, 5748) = 1.15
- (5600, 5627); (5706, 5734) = 1.24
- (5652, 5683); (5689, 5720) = 1.08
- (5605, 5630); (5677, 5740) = 1.19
